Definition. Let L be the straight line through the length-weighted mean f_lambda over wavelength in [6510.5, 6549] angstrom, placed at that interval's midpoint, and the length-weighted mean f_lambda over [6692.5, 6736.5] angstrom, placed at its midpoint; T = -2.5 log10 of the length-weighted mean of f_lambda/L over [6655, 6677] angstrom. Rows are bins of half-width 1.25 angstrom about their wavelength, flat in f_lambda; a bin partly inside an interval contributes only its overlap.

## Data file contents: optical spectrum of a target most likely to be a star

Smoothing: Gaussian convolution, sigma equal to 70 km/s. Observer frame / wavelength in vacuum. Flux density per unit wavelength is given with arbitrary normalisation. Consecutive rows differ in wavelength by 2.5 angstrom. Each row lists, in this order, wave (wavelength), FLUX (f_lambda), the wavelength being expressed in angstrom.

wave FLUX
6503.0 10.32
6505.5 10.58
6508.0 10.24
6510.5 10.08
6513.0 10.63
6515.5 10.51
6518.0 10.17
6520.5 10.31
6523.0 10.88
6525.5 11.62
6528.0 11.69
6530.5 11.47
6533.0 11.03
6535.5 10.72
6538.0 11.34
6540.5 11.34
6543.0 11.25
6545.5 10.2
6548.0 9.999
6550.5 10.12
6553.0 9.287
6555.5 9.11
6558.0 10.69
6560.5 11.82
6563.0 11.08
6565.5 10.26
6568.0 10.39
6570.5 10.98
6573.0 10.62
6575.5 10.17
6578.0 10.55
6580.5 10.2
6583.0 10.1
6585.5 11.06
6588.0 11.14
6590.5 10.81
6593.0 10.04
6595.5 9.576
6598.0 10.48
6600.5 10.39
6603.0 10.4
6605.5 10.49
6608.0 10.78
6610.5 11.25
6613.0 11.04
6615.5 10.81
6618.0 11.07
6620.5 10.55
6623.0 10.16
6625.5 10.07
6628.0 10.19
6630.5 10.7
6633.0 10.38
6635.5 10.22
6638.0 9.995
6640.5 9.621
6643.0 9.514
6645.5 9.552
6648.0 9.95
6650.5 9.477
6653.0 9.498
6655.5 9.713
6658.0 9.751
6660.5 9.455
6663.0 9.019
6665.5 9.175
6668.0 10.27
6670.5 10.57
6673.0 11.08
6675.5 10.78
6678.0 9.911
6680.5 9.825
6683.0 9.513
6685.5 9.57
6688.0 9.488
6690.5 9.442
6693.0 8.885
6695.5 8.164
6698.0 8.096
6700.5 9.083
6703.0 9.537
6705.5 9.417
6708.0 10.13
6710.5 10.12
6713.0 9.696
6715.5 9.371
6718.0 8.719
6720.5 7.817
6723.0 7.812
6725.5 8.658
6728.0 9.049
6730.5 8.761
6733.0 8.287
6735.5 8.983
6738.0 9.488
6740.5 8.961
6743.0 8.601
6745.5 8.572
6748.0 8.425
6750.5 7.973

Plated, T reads -0.06 mag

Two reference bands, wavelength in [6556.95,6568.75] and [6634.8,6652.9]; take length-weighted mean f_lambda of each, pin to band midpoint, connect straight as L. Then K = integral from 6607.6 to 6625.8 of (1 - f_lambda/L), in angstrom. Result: -1.1 angstrom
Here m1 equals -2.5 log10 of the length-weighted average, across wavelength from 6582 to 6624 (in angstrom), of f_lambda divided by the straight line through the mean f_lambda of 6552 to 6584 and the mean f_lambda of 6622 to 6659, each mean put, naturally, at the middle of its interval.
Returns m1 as -0.04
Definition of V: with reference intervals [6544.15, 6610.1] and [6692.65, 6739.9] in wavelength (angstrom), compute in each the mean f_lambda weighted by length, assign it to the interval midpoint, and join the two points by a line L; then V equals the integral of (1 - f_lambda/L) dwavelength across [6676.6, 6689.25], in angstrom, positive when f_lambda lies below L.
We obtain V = -0.5 angstrom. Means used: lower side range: 10.4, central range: 9.67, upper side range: 8.95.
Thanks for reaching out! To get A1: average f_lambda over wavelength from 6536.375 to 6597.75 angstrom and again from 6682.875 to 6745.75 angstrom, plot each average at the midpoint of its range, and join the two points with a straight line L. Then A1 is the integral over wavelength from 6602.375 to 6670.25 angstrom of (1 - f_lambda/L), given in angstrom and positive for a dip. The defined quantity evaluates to -2.2 angstrom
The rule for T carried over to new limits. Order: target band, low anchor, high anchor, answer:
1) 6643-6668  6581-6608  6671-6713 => 0.04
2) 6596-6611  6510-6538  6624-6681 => -0.03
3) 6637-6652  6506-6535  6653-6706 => 0.02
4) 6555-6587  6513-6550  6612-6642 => 0.01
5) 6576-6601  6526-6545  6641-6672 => 0.01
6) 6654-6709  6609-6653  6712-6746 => -0.01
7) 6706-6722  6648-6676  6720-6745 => -0.04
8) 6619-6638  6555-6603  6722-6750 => -0.04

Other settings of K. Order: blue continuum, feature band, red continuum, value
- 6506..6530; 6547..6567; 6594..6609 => 0.4 angstrom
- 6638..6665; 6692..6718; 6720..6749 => -0.8 angstrom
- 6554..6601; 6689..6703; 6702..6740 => 0.7 angstrom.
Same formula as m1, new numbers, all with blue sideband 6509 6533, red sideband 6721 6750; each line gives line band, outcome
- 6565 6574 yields -0.026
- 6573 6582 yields -0.010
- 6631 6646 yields -0.034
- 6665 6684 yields -0.103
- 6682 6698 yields 0.003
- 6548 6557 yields 0.097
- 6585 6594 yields -0.065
